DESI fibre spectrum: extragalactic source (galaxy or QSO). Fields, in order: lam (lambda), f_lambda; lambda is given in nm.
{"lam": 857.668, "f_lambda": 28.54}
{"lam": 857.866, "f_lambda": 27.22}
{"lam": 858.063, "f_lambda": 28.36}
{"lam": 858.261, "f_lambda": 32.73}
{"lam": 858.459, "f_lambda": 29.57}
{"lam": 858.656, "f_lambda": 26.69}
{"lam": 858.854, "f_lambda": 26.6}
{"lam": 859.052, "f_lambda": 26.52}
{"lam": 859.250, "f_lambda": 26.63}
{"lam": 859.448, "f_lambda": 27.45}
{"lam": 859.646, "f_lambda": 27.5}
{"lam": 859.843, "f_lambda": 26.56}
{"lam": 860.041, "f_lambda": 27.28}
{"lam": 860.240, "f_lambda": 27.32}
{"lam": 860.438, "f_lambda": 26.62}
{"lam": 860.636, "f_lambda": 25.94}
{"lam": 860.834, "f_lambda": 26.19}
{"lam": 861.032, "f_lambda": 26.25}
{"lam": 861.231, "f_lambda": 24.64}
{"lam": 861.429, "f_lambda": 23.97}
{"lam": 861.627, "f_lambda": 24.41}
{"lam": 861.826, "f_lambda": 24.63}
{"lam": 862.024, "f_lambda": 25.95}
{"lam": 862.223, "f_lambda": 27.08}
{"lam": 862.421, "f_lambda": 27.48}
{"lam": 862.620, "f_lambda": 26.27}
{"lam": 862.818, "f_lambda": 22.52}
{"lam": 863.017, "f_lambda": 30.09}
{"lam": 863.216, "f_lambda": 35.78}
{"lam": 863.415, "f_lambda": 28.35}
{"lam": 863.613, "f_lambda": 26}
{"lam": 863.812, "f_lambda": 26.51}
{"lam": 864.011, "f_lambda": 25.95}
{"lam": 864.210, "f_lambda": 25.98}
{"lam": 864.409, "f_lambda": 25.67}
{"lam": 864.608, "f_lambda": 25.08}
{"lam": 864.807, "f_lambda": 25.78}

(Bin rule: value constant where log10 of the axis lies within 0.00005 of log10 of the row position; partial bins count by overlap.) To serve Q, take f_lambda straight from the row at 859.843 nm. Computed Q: 26.56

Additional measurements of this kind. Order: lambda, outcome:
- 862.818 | 22.52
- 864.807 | 25.78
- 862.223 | 27.08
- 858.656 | 26.69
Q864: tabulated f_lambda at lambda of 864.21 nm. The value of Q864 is 25.98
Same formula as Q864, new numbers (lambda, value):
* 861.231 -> 24.64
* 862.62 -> 26.27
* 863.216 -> 35.78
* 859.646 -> 27.5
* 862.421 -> 27.48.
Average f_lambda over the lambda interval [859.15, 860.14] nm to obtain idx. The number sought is 27.1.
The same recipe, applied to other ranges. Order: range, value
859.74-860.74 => 26.8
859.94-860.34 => 27.2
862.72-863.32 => 29.4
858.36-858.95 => 27.6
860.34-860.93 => 26.3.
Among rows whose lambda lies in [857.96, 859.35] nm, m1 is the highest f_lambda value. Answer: 32.73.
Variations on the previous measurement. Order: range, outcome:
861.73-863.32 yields 35.78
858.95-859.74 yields 27.5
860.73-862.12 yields 26.25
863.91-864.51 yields 25.98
